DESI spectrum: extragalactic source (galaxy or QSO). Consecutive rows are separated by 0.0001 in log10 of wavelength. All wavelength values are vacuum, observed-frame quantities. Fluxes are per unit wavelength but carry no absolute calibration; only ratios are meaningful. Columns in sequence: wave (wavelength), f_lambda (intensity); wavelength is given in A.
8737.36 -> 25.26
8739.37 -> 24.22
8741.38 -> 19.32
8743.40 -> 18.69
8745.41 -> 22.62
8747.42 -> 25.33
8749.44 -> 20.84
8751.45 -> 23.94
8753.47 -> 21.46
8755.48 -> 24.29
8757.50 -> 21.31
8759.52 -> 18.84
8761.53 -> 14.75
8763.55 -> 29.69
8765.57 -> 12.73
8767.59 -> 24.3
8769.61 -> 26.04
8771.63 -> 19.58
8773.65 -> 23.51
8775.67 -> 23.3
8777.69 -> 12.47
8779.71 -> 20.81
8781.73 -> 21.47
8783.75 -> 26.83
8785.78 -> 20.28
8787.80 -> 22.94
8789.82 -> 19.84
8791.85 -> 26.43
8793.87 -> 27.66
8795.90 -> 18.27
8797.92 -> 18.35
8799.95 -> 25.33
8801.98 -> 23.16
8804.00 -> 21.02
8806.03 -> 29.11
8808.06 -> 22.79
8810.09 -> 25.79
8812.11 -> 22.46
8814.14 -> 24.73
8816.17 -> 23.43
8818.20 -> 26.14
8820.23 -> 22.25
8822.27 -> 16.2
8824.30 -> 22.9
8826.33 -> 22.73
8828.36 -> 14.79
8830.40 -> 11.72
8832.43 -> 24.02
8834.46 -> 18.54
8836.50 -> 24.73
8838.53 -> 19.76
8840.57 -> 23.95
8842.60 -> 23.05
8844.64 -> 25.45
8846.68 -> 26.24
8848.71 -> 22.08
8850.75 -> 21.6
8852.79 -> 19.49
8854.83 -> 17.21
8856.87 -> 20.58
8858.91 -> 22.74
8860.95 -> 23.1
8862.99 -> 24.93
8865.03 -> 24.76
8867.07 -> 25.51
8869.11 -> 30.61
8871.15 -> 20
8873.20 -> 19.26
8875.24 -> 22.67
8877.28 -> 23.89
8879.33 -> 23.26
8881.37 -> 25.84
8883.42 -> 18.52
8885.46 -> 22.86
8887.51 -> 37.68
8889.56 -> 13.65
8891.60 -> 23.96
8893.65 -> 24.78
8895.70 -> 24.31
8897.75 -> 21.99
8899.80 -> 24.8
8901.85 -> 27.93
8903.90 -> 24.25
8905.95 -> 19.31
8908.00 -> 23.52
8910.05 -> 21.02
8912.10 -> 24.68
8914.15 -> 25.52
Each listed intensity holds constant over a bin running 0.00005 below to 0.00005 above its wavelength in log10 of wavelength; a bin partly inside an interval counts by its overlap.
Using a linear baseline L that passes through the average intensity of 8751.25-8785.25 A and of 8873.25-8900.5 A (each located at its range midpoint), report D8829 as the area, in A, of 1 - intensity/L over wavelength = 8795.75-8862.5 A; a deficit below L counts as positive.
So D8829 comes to 1.45 A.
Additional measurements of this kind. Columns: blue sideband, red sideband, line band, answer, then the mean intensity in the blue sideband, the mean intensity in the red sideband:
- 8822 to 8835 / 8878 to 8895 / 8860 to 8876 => -1.2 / 18.9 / 23.8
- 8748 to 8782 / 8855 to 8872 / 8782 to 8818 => -2.2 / 21.2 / 23.7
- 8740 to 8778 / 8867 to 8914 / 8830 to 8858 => 1.6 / 21.4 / 23.7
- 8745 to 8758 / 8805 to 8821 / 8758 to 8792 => 3.3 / 22.9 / 24.6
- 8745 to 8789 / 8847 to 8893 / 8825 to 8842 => 1.8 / 21.7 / 23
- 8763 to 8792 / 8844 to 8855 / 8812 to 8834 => 1.2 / 21.8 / 22.3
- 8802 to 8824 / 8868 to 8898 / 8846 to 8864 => 1.2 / 23.4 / 23.6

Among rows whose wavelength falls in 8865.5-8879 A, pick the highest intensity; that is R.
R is 30.61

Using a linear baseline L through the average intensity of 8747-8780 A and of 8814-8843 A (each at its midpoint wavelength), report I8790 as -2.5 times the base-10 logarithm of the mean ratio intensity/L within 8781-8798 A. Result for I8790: -0.07 mag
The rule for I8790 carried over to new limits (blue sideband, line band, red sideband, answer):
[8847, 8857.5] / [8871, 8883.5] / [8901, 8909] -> -0.01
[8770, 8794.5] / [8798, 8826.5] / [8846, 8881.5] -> -0.04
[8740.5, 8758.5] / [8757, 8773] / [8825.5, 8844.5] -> 0.04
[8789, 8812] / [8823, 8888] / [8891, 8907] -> 0.06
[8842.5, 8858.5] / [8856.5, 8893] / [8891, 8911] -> -0.04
